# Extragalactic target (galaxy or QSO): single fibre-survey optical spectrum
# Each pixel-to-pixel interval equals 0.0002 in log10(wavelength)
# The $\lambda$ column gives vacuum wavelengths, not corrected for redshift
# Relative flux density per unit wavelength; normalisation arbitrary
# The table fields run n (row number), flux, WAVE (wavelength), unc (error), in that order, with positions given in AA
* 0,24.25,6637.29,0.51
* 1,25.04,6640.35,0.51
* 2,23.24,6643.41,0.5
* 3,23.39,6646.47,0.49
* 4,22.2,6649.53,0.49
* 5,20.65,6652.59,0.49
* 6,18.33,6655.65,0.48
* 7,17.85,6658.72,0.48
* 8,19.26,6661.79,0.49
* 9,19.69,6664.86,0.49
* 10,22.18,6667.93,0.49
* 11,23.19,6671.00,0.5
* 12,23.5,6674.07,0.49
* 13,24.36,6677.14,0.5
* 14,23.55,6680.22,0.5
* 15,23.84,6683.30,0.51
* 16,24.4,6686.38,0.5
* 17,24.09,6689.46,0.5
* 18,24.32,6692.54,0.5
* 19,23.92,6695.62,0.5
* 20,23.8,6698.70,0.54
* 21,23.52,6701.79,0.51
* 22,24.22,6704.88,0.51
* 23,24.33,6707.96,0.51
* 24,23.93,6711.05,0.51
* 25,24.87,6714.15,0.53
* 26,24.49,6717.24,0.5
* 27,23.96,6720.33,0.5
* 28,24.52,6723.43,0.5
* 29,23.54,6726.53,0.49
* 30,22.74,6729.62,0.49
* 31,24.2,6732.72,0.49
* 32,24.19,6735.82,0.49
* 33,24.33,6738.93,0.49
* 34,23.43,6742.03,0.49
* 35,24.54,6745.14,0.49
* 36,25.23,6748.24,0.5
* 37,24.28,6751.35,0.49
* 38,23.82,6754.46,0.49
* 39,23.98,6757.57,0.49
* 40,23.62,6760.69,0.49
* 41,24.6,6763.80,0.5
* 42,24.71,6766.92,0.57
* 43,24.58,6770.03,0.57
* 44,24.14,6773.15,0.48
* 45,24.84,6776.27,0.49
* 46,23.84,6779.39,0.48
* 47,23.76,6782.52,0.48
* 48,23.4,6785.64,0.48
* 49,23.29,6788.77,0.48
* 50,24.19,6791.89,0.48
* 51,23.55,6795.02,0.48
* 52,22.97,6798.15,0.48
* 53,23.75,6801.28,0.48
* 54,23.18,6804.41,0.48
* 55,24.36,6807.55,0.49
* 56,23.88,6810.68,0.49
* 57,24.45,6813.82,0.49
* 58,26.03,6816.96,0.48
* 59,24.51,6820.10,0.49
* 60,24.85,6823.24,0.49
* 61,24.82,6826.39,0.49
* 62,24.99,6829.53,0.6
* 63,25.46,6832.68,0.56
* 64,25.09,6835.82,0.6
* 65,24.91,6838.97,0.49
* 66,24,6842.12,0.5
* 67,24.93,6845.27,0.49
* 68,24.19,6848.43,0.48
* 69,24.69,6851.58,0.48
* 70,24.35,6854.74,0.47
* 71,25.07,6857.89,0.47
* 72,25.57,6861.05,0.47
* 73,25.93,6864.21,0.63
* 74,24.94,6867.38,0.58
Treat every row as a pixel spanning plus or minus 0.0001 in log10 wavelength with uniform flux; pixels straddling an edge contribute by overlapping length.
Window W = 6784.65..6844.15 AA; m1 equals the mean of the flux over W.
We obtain 24.3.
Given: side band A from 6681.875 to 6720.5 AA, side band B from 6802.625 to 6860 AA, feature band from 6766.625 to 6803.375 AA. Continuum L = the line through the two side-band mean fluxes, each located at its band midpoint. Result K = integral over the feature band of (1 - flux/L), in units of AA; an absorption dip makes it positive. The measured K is 0.9 AA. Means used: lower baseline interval 24.1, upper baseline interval 24.7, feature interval 23.9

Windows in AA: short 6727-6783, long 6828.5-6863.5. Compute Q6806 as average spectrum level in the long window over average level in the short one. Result 1.03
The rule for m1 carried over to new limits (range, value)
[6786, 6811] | 23.6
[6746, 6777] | 24.4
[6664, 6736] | 23.8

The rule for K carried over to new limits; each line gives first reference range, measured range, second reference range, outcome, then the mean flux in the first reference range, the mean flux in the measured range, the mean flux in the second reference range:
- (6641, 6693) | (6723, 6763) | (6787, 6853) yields -1.24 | 22.2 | 24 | 24.4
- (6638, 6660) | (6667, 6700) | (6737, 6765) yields -1.82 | 21.7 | 23.8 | 24.2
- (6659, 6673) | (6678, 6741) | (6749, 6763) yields -4.66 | 20.9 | 24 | 24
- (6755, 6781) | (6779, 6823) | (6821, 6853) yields 0.98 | 24.3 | 24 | 24.8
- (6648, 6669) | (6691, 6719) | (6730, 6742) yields -2.22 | 20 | 24.2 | 24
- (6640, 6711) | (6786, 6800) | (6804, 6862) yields 0.42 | 22.7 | 23.5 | 24.7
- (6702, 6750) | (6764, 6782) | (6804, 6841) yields 0.03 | 24.2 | 24.4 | 24.7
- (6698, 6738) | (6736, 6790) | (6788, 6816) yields -0.54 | 24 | 24.1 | 23.8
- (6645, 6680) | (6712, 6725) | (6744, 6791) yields -0.88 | 21.4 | 24.4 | 24.2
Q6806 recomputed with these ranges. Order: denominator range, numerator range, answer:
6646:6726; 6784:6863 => 1.06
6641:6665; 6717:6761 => 1.16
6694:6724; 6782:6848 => 1.01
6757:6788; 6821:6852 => 1.03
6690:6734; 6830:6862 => 1.03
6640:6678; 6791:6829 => 1.12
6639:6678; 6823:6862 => 1.14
